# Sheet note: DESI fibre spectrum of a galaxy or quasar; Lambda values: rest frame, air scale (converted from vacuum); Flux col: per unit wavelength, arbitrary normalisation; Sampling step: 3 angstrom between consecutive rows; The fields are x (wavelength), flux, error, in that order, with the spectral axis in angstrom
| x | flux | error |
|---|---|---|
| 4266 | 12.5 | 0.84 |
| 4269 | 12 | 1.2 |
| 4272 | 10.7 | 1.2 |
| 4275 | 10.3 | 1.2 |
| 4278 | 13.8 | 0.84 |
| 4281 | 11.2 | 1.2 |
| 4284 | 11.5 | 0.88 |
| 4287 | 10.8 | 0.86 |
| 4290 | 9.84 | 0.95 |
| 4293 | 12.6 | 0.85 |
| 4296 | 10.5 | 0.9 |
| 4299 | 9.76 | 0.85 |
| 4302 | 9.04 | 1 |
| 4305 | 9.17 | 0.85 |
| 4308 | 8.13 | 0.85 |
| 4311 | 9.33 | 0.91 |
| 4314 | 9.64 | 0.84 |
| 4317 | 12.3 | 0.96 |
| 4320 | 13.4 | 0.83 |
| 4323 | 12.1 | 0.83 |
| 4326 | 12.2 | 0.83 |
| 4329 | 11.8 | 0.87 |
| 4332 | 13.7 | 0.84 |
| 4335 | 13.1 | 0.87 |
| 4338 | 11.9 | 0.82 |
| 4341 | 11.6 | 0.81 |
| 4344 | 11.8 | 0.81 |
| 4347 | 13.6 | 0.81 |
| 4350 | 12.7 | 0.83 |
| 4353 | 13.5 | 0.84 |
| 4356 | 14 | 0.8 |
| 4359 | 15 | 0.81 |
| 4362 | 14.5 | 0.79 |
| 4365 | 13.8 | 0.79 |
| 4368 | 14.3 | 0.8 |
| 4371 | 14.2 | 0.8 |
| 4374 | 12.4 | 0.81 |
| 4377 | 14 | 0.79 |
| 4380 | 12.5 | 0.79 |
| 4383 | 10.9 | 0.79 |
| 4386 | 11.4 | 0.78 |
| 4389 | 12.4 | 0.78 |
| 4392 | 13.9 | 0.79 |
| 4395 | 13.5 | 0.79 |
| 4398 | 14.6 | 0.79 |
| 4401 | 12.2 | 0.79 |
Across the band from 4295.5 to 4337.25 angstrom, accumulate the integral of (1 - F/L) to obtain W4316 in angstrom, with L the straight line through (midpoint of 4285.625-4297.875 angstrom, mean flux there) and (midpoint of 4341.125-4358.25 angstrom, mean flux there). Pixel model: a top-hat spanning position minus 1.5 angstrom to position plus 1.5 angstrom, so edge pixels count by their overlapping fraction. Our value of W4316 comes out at 2.9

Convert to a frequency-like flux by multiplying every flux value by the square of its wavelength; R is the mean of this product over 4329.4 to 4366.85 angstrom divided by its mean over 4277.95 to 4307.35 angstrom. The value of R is 1.3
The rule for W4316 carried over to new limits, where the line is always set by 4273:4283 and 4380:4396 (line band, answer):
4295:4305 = 1.86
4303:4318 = 2.90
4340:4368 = -2.96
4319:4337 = -0.99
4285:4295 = 0.60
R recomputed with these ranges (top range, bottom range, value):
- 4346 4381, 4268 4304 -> 1.30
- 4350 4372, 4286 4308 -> 1.44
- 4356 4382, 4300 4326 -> 1.35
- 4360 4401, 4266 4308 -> 1.28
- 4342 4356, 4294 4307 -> 1.37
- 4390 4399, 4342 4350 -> 1.12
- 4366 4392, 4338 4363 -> 0.98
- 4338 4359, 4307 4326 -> 1.19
